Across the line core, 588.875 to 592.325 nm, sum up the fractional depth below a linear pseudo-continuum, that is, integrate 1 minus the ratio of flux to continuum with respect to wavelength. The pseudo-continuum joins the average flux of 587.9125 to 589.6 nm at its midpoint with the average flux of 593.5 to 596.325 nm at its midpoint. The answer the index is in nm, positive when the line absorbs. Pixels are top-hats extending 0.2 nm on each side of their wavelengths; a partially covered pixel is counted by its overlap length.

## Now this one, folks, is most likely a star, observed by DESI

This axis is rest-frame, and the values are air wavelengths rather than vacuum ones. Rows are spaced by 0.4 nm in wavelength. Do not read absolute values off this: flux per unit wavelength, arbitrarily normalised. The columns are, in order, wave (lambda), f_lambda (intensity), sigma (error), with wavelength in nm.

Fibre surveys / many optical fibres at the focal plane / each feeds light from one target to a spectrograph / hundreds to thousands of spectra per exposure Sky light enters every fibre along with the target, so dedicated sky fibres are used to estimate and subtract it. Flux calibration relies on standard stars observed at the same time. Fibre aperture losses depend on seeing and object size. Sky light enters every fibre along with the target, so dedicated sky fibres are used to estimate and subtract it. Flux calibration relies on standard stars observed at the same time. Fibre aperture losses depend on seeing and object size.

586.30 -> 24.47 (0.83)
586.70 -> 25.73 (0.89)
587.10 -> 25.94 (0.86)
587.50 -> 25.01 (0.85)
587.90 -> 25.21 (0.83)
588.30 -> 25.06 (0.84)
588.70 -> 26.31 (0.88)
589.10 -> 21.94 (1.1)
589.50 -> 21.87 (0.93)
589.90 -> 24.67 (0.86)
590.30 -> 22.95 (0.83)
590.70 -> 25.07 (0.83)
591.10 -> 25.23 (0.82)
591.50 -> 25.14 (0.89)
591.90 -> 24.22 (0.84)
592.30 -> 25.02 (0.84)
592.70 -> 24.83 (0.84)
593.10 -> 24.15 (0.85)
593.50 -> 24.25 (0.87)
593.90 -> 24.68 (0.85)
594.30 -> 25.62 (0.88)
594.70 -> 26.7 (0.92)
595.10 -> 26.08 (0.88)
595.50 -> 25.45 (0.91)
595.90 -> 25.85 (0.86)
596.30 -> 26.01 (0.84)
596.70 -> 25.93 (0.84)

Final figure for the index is 0.08 nm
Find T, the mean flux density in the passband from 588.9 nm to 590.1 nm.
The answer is 22.8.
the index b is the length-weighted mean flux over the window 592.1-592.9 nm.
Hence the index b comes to 24.9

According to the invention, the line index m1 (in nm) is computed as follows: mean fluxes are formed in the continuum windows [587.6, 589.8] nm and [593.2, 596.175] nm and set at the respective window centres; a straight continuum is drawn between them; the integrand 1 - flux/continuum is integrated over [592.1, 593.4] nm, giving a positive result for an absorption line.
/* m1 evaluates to 0.02 nm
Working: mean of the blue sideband 24.1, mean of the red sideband 25.5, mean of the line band 24.6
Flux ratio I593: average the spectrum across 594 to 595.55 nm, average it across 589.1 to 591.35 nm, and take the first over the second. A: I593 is 1.1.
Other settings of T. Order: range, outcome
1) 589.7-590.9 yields 24.2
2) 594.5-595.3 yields 26.4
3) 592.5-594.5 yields 24.7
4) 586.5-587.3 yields 25.8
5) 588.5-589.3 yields 24.1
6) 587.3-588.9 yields 25.4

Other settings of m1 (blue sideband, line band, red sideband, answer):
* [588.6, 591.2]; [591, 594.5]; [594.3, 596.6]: 0.02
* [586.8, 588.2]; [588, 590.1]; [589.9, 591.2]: 0.07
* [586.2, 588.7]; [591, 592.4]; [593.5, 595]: 0.03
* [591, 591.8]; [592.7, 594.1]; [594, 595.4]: 0.06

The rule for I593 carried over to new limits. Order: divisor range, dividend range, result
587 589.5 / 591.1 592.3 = 1.01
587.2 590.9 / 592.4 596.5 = 1.04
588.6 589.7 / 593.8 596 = 1.12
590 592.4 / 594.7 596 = 1.05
